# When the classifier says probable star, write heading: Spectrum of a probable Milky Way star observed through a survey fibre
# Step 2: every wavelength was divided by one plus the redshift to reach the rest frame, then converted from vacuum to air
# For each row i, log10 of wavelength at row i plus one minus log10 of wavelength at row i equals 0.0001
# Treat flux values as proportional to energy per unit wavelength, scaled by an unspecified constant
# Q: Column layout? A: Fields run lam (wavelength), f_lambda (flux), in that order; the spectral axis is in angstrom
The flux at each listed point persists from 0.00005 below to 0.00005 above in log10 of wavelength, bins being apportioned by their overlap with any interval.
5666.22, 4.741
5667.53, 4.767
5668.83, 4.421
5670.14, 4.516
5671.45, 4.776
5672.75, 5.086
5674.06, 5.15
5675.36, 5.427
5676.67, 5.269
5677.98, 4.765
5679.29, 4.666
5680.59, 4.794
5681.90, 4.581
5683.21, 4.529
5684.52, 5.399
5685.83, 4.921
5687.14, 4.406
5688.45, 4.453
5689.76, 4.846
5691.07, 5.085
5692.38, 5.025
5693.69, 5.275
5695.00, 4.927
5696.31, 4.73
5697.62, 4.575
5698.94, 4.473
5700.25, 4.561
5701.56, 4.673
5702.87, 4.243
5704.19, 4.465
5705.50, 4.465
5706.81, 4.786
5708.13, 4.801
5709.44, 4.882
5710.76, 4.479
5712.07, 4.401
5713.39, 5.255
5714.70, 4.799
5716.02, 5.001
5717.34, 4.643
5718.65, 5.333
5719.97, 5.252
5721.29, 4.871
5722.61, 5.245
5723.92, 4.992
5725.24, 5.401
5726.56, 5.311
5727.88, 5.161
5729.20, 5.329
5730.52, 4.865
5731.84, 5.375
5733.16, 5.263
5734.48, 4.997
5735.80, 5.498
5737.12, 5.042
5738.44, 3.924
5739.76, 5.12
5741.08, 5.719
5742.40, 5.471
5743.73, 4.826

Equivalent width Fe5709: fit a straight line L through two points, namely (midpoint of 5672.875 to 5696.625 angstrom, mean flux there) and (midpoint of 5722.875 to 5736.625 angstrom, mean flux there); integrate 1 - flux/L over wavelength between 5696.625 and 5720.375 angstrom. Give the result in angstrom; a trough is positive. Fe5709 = 1.6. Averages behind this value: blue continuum 4.91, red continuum 5.22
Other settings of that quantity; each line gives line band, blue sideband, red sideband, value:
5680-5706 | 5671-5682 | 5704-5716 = 0.7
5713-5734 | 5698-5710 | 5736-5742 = -1.3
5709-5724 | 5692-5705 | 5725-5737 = 0.2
